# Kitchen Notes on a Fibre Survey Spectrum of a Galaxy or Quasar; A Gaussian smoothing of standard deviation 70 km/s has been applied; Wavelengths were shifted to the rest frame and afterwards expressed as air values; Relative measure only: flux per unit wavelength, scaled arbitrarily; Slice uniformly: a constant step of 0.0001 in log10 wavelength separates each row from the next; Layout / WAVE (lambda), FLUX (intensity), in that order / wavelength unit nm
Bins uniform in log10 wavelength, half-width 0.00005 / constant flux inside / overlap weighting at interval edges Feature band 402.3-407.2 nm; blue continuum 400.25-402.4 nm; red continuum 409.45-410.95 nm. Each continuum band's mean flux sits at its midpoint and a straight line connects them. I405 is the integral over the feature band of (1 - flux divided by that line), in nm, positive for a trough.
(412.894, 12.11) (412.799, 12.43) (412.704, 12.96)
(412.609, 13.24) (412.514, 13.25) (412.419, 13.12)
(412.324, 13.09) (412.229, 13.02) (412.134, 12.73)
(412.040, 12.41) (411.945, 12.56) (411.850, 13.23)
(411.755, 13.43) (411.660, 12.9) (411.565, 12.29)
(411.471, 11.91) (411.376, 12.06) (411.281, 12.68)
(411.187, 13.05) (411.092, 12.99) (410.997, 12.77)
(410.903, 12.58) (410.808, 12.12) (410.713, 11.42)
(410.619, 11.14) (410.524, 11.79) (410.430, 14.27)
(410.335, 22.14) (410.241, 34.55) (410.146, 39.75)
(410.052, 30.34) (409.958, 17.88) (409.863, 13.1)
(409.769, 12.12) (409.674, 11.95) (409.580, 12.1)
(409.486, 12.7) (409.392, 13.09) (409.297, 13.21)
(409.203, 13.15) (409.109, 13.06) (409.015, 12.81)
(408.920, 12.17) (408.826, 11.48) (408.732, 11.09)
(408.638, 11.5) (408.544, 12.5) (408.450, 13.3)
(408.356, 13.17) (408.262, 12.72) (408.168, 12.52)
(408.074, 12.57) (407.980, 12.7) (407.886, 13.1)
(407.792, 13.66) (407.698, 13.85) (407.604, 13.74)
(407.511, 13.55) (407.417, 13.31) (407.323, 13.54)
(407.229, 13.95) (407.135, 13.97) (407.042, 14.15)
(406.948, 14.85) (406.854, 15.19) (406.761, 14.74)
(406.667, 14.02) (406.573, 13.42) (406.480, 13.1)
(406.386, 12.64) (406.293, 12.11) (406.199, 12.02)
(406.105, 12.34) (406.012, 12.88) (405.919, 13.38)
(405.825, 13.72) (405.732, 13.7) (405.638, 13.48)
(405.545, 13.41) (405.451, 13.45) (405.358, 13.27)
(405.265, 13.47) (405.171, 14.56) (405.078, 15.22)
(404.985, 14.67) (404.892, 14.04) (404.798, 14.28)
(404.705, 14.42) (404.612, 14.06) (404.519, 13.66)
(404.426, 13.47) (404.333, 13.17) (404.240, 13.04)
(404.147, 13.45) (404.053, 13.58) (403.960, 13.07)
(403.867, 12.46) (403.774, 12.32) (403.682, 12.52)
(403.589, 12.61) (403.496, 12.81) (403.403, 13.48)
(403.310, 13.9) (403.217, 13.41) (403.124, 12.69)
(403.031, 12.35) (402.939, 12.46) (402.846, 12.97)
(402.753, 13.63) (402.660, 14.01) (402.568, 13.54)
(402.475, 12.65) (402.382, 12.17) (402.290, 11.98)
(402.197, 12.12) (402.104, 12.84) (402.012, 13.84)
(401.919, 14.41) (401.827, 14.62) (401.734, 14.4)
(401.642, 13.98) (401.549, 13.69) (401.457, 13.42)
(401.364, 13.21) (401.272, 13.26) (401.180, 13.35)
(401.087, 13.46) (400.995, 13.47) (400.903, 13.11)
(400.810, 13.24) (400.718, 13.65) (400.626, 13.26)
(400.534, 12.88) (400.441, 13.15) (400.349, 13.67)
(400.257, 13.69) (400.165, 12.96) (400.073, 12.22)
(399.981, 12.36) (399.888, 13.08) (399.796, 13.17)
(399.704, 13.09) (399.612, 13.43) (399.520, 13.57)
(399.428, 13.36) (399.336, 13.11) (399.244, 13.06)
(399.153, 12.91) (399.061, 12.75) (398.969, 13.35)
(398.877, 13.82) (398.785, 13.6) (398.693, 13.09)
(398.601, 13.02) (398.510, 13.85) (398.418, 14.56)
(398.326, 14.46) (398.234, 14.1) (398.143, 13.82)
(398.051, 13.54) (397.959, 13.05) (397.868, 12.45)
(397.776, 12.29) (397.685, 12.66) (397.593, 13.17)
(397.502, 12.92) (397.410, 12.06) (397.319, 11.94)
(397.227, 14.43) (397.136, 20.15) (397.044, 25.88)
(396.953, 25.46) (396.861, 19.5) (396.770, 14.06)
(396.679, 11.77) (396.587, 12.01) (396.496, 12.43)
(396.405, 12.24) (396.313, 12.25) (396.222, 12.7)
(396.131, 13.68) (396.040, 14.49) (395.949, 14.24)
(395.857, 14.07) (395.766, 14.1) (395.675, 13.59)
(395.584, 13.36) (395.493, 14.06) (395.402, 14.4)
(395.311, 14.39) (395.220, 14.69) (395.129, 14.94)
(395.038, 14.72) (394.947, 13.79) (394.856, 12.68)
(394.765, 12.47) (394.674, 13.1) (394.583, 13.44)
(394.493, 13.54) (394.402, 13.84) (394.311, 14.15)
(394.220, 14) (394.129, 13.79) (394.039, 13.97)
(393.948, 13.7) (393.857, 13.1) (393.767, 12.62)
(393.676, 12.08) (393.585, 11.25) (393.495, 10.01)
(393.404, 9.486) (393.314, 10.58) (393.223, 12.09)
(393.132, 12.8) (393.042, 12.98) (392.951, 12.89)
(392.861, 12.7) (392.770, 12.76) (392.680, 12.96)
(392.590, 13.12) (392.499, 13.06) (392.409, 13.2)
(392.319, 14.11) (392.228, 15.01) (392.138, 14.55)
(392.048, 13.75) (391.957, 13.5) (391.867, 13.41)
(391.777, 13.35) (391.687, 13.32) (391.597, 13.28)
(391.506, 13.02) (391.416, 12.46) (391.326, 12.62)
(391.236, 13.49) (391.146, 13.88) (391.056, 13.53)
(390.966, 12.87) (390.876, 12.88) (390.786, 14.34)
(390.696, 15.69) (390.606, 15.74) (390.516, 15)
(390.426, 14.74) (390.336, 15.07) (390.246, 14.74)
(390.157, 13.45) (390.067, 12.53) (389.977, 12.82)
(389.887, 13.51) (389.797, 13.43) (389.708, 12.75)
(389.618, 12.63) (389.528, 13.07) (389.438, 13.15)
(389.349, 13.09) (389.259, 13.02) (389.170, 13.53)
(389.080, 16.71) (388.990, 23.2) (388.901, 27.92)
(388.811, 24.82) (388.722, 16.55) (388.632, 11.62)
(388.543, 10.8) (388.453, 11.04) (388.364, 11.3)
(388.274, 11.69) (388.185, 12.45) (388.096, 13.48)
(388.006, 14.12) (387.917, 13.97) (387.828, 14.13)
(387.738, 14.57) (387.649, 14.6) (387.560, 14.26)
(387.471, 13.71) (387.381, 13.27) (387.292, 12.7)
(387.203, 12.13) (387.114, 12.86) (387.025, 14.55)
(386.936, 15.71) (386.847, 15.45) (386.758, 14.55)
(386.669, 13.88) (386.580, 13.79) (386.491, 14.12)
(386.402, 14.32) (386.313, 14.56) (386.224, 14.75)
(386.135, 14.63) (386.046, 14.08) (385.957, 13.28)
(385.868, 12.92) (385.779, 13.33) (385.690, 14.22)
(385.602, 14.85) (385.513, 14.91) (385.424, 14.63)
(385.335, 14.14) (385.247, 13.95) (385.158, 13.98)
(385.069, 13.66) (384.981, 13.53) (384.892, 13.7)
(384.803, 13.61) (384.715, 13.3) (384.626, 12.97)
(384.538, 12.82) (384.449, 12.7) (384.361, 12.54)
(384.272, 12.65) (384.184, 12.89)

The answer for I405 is 0.509 nm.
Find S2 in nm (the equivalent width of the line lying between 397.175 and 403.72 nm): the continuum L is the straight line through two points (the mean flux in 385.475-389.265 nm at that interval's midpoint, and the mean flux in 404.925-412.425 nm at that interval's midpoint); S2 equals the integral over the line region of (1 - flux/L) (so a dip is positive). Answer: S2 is 0.46 nm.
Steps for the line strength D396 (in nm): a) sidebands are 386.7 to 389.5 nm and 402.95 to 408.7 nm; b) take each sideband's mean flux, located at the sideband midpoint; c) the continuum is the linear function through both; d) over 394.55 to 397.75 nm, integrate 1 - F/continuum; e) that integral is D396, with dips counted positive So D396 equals -0.08 nm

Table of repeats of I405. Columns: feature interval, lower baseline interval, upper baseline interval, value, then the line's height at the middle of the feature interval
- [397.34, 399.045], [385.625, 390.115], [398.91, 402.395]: 0.020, 13.5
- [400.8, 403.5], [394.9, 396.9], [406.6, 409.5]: 0.048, 13.5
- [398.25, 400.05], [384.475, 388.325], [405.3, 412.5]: 0.076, 13.9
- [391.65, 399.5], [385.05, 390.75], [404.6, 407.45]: 0.226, 14.1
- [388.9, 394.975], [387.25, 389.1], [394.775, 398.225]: 0.493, 14.7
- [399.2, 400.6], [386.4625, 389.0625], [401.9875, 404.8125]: 0.037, 13.5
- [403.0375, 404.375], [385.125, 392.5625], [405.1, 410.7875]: 0.122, 14.3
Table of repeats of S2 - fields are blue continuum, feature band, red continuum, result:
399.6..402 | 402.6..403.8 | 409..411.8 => 0.074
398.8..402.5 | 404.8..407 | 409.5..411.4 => 0.198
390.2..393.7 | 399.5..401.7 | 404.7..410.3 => 0.101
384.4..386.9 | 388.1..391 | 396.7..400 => -0.102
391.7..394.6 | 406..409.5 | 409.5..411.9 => 0.495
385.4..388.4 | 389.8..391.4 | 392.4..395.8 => -0.049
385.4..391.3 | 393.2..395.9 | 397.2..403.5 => 0.105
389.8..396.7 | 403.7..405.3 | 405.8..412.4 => 0.019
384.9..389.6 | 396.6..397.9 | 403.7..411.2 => -0.118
